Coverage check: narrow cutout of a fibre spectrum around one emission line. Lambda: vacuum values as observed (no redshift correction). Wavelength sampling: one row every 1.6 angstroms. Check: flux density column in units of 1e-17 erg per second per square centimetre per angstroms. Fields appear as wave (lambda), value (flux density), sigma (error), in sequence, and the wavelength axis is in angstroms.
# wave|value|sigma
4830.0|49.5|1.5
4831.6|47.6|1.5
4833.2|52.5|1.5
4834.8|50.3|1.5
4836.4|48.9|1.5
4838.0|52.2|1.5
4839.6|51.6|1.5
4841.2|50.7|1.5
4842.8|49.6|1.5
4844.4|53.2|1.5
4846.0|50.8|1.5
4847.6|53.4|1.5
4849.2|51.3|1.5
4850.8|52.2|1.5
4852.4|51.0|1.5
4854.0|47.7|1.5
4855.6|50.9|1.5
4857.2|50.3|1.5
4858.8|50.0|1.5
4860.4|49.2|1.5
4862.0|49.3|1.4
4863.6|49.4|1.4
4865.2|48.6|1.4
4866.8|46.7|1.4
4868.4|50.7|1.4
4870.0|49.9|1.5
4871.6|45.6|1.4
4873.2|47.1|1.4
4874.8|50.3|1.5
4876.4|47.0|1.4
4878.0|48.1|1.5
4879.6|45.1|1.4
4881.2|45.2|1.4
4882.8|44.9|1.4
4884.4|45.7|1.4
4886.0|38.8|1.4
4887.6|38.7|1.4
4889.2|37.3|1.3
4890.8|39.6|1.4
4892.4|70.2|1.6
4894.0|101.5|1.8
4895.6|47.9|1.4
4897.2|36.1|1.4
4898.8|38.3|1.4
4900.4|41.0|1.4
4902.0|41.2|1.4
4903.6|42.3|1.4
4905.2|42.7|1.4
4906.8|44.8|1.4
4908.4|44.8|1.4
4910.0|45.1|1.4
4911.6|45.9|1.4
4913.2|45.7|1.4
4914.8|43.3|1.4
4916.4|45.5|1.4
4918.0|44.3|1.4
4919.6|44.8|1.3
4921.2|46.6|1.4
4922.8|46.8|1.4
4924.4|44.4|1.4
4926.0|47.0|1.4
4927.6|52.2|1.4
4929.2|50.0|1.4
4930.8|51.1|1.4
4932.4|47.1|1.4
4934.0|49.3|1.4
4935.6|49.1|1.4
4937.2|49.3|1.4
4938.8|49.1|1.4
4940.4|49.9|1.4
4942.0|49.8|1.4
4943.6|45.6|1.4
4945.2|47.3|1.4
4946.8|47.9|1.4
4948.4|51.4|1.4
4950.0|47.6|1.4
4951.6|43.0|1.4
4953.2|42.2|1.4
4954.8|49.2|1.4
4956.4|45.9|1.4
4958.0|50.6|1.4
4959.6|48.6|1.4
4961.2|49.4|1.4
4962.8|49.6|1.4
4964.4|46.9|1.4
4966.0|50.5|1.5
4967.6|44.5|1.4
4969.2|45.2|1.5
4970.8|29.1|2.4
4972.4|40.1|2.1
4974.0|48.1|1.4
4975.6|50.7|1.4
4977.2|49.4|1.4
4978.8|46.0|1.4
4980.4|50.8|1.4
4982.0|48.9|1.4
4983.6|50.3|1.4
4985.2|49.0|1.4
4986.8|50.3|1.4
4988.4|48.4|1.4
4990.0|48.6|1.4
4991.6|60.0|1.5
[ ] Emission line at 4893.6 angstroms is Hbeta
